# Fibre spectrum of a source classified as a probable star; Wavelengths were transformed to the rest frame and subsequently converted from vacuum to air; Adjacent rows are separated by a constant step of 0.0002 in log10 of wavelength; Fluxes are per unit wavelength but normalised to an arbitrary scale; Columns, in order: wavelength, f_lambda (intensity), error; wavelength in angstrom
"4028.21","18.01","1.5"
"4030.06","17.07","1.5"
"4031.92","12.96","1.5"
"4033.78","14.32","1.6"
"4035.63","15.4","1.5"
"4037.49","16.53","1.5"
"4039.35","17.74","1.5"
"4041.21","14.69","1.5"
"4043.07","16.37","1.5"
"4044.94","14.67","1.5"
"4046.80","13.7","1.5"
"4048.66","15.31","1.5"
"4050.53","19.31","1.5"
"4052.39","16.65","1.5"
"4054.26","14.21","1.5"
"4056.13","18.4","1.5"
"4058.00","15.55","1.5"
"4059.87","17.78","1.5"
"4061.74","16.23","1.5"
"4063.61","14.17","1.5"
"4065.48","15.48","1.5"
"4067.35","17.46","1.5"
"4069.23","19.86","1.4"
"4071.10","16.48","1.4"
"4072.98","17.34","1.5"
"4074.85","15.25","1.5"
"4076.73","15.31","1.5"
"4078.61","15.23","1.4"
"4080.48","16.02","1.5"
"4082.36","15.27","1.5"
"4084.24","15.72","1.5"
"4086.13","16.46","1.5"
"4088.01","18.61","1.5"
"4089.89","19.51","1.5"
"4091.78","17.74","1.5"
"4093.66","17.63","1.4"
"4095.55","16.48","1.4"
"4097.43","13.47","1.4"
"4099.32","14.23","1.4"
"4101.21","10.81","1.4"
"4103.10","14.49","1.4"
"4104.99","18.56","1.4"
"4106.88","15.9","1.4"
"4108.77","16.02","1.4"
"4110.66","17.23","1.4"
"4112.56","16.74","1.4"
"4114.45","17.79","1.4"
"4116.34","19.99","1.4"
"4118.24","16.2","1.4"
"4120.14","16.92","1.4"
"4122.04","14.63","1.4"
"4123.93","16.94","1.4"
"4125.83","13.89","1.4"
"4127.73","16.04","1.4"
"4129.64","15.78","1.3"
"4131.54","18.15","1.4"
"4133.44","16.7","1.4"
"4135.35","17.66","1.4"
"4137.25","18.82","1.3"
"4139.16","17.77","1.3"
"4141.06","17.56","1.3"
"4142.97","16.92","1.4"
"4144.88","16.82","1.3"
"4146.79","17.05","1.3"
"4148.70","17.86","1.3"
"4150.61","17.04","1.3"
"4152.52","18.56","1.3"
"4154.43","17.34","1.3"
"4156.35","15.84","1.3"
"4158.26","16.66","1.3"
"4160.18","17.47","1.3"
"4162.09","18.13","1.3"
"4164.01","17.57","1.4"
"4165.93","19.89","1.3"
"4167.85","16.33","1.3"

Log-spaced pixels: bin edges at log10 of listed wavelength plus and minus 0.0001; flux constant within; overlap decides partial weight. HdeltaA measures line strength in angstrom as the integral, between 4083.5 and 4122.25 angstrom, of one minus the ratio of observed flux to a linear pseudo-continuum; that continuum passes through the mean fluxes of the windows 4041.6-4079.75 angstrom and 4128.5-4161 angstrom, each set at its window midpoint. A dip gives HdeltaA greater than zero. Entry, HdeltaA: 0.64 angstrom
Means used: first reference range 16.2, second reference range 17.3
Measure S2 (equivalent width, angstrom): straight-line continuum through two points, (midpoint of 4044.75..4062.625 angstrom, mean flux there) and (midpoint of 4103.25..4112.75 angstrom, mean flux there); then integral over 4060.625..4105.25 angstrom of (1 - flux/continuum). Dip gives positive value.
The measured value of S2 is 1.0 angstrom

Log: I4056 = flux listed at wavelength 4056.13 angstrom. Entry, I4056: 18.4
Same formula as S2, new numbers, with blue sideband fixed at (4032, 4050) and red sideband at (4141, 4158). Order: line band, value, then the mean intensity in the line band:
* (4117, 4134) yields 0.6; 16.2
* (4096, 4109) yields 1.3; 14.8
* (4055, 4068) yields -0.5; 16.4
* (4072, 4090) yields -0.3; 16.3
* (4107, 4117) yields -0.5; 17.4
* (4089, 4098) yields -0.5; 17.1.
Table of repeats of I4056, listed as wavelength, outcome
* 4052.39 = 16.65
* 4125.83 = 13.89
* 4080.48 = 16.02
